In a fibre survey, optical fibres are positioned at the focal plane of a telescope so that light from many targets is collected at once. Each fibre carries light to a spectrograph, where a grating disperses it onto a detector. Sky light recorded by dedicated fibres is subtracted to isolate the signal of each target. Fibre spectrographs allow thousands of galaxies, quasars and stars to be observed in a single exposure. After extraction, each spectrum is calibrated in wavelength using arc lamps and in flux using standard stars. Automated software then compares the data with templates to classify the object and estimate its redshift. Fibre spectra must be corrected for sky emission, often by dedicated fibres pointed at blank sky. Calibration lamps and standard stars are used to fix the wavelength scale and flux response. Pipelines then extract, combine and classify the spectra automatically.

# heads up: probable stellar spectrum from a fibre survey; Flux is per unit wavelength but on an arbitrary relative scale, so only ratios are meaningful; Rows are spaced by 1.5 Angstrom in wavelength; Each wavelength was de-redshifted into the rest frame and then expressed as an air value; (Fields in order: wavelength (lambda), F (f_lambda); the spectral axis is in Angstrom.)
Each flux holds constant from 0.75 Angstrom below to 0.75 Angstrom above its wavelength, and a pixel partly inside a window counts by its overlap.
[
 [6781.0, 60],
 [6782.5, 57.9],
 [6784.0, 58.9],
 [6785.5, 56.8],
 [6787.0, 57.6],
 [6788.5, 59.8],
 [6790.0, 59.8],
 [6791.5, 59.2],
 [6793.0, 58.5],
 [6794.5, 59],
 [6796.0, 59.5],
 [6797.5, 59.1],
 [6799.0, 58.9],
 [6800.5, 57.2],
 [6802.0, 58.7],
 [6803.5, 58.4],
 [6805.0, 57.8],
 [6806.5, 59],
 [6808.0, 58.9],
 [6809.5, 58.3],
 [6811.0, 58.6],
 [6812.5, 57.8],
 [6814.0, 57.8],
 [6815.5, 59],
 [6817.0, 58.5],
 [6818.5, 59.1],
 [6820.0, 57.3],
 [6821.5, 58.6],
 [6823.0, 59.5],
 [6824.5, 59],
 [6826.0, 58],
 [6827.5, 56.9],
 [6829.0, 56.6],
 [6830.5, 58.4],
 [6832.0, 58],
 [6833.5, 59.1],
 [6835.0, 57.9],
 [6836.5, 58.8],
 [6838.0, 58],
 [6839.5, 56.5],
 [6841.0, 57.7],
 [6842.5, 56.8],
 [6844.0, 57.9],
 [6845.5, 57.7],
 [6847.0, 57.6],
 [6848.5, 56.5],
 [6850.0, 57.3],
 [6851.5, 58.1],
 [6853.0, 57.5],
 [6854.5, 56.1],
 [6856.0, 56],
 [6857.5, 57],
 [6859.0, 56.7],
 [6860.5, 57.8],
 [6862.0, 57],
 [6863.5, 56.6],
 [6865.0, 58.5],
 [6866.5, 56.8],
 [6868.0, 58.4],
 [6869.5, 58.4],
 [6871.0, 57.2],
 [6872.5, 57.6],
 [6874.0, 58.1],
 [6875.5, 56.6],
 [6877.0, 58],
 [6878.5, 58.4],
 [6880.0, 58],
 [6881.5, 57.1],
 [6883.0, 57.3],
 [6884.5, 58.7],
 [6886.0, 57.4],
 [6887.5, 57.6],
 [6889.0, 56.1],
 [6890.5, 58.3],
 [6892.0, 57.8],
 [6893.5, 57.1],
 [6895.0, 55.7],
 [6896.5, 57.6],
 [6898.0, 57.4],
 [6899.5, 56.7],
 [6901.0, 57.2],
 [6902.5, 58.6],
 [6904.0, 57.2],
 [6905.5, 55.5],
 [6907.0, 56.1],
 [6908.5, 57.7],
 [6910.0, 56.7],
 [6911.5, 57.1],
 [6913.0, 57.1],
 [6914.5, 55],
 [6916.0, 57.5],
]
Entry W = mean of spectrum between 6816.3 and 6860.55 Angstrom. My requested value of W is 57.7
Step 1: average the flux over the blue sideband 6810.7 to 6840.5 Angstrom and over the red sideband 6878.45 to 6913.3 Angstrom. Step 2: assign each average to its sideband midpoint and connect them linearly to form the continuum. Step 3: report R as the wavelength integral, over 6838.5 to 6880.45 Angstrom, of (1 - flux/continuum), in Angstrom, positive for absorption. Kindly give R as 0.24 Angstrom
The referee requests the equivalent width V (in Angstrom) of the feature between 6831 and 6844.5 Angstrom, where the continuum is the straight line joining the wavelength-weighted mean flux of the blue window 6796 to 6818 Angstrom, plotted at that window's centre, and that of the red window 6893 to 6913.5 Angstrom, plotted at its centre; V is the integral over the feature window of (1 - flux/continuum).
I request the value 0.0 Angstrom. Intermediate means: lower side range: 58.5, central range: 57.9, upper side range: 57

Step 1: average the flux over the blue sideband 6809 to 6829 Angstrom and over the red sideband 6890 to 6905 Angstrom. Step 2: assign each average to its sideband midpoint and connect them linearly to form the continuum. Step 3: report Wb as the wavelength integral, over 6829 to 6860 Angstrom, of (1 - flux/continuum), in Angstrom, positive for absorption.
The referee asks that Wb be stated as 0.3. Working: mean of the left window 58.3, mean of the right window 57.3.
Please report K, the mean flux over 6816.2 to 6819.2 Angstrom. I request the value 58.8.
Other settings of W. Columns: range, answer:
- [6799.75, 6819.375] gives 58.4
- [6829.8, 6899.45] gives 57.5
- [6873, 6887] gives 57.7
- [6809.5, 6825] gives 58.5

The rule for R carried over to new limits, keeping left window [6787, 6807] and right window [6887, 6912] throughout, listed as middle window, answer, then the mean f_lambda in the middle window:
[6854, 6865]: 0.2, 56.9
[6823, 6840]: 0.1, 58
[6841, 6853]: 0.1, 57.4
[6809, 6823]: 0.0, 58.4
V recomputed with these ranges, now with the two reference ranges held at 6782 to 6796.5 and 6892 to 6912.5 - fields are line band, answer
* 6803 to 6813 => 0.0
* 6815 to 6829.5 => 0.0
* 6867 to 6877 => 0.0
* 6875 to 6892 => -0.1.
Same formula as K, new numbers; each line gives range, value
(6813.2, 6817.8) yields 58.4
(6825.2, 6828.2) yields 57.5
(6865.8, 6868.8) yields 57.6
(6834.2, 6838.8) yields 58.2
